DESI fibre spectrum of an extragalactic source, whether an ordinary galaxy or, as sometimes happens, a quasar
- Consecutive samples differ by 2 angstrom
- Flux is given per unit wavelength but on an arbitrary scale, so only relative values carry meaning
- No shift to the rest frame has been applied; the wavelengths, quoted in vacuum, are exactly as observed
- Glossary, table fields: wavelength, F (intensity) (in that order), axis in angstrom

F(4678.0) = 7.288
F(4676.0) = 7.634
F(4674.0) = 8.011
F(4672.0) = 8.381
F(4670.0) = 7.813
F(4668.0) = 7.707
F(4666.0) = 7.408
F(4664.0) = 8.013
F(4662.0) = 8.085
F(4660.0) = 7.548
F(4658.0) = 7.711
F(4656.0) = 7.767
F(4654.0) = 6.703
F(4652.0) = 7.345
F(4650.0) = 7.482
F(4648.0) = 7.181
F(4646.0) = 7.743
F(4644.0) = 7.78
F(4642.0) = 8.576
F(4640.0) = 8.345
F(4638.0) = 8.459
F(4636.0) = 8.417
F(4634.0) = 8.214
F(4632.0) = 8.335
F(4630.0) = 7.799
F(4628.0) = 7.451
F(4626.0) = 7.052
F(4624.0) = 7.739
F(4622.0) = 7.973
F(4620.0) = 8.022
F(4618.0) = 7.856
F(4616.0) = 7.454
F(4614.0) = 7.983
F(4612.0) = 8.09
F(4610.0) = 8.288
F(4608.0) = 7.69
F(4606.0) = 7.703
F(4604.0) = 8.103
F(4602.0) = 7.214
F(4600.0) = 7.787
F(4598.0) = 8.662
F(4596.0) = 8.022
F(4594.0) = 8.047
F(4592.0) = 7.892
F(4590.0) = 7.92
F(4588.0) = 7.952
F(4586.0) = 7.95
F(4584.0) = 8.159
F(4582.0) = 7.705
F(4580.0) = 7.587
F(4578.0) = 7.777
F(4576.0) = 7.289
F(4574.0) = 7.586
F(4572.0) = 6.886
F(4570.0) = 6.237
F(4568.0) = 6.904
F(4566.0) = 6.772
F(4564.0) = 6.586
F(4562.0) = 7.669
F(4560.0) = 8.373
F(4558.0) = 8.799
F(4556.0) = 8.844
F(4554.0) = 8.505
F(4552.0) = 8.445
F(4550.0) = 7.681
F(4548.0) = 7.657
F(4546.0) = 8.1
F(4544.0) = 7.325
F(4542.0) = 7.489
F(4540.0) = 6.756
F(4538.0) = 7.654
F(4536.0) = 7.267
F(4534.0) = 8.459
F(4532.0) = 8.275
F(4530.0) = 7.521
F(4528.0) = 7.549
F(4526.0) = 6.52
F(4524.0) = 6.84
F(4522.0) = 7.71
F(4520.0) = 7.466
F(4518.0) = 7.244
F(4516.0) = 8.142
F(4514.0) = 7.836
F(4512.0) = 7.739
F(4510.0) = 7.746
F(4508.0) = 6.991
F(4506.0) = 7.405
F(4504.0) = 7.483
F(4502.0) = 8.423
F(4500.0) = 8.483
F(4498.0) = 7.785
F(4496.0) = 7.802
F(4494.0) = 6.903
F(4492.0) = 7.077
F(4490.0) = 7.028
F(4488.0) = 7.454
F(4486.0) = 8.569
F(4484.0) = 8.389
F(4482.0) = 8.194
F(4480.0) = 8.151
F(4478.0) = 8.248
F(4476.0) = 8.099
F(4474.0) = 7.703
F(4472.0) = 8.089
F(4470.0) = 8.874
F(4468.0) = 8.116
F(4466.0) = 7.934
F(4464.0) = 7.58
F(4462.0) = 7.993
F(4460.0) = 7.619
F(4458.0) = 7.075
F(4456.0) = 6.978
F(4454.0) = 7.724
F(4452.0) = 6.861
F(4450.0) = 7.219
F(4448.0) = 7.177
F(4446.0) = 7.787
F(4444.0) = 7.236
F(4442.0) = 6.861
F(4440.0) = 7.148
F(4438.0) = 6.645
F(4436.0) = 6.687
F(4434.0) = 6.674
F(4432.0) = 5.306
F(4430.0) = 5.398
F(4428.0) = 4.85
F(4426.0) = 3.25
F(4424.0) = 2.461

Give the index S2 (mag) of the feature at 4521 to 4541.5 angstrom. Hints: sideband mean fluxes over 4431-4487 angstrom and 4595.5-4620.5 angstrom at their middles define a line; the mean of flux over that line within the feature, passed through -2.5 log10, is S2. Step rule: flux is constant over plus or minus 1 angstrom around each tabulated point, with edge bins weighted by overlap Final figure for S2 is 0.04 mag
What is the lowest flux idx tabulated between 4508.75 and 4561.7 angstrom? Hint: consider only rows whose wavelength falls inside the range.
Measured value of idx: 6.52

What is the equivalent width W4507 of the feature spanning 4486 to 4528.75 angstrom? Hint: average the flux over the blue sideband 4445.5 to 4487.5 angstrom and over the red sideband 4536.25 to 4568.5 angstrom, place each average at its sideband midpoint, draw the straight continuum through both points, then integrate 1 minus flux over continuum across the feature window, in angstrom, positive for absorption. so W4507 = 1.4 angstrom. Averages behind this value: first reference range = 7.82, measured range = 7.53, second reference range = 7.72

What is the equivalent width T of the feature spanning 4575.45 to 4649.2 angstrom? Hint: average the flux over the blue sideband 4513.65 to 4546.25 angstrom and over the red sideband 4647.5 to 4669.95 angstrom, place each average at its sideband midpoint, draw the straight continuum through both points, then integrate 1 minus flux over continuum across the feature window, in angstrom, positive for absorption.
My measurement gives -3.5 angstrom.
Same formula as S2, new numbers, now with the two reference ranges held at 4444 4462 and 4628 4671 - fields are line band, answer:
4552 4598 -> -0.01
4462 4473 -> -0.10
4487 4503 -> -0.03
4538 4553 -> -0.01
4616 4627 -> 0.01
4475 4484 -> -0.11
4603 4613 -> -0.04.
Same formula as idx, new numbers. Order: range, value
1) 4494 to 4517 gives 6.903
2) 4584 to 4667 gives 6.703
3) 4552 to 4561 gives 8.373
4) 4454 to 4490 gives 6.978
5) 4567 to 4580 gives 6.237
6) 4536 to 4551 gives 6.756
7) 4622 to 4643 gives 7.052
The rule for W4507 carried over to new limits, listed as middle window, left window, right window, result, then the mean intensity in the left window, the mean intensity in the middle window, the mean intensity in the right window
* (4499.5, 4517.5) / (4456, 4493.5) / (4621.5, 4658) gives 0.2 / 7.86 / 7.77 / 7.79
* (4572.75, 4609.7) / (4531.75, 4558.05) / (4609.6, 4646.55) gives 0.5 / 7.91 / 7.84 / 7.98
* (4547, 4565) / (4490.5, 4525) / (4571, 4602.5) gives -0.8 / 7.58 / 8.06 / 7.79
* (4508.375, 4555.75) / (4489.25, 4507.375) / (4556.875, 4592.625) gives -0.5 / 7.59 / 7.66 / 7.56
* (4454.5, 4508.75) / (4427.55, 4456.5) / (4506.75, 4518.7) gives -4.3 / 6.73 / 7.8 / 7.62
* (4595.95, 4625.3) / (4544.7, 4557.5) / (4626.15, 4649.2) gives 0.6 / 8.21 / 7.89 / 7.99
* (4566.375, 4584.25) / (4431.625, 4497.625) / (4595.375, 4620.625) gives 1.2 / 7.51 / 7.29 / 7.91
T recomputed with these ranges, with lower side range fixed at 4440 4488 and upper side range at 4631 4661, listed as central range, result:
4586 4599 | -0.4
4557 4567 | 0.2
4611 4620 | 0.0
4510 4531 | 0.8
